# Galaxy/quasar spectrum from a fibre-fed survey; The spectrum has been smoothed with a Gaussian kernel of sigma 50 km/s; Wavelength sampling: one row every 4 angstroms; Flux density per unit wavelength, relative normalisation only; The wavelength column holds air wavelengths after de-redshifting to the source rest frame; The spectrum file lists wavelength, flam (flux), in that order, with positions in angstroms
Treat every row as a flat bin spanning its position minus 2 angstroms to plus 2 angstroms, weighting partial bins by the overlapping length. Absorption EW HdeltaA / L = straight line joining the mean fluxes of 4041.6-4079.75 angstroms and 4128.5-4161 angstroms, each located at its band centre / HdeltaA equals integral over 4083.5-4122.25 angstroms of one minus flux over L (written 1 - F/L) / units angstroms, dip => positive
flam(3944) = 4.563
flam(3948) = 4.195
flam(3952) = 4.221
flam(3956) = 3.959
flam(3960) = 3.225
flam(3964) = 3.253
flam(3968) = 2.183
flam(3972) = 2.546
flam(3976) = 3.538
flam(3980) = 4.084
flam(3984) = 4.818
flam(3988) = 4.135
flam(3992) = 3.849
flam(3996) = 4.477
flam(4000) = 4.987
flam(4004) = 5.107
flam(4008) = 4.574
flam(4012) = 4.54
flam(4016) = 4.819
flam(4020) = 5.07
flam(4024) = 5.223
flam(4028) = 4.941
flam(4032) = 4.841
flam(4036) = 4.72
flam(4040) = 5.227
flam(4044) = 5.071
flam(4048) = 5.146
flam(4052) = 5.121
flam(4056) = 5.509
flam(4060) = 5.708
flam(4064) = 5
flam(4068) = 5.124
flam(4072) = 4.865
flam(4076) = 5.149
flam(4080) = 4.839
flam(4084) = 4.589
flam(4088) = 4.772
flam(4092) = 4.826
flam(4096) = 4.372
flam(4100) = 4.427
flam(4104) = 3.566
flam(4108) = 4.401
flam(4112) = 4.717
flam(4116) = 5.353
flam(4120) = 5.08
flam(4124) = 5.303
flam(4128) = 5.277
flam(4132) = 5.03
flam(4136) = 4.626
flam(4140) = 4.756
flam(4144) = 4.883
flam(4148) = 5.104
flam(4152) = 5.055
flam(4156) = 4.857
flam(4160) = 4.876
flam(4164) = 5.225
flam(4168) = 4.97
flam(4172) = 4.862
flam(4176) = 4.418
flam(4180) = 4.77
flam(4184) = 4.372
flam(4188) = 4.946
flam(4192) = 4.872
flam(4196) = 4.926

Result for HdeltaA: 3.3 angstroms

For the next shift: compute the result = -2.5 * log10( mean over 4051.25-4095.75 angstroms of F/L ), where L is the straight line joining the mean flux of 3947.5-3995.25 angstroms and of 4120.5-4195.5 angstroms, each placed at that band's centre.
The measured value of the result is -0.16 mag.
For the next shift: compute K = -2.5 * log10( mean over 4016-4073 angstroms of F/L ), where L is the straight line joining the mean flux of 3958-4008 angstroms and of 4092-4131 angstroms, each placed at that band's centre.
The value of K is -0.190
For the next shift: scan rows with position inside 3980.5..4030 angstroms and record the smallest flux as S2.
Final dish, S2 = 3.849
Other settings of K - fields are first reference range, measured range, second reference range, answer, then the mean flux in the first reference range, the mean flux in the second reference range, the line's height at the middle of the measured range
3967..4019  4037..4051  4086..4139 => -0.16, 4.18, 4.75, 4.43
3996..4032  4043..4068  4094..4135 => -0.09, 4.88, 4.75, 4.83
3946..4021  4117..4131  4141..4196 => -0.12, 4.07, 4.86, 4.67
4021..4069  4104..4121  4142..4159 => 0.07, 5.13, 4.97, 5.03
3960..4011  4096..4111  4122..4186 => 0.10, 3.94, 4.9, 4.61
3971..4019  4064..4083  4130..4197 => -0.09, 4.34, 4.85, 4.58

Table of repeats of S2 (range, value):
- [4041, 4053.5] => 5.071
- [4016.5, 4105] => 3.566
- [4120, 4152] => 4.626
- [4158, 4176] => 4.418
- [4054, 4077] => 4.865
